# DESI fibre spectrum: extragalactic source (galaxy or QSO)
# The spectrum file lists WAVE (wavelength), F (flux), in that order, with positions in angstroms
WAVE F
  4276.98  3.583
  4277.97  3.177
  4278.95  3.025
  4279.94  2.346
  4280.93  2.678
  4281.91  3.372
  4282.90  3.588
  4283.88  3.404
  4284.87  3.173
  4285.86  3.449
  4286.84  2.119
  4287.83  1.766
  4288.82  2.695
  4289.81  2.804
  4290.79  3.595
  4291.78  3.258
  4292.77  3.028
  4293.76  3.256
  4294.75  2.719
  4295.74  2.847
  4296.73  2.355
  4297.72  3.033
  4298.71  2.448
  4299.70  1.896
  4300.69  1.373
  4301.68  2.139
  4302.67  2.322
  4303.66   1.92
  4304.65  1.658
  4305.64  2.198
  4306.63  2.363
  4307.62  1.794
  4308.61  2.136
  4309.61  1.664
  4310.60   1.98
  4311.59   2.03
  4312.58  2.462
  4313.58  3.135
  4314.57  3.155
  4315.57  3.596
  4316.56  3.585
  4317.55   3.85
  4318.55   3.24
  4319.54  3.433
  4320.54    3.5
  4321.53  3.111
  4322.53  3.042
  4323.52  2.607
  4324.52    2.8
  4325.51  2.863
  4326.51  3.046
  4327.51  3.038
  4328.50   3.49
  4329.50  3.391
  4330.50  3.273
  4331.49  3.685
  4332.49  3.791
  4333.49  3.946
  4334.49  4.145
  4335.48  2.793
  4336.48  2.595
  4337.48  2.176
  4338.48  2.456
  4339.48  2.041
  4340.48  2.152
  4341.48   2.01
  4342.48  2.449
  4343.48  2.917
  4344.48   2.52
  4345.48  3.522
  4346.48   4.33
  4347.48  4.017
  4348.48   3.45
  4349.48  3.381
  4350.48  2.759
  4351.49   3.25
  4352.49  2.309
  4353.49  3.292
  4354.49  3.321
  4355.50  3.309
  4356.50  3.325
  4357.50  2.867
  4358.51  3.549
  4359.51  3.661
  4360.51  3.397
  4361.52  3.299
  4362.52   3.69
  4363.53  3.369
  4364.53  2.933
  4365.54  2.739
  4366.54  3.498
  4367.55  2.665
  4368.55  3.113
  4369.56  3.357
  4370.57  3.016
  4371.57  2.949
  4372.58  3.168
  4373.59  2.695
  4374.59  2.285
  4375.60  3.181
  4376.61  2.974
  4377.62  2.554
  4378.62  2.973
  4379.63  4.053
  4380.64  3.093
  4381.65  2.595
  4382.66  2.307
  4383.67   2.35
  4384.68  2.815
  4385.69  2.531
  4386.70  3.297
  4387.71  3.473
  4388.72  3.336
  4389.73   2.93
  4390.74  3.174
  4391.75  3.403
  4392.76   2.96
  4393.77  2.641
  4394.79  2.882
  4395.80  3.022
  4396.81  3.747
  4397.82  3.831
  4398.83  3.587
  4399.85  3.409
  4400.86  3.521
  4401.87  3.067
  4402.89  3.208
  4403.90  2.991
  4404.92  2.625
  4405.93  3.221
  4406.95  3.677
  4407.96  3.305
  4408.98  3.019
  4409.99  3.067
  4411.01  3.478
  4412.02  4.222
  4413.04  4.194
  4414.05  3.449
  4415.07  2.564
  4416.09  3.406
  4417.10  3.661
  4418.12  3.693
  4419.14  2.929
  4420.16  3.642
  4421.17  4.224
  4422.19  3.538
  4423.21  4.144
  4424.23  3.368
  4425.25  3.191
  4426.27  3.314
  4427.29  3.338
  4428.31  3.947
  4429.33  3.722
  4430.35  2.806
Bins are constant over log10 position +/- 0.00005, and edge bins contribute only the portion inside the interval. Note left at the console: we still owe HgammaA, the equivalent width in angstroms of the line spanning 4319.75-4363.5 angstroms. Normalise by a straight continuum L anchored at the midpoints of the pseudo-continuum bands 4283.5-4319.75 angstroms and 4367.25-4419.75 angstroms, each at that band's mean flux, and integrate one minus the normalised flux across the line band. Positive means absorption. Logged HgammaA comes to -4.2 angstroms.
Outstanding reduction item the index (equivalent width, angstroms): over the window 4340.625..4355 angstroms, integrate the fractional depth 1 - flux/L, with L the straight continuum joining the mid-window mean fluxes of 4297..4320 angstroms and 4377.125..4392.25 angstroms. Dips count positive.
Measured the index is -1.7 angstroms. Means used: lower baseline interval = 2.49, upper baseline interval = 2.99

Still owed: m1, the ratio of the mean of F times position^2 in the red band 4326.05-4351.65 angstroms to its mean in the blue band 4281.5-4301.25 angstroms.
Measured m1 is 1.1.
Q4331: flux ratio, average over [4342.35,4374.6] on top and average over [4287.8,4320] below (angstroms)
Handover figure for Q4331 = 1.22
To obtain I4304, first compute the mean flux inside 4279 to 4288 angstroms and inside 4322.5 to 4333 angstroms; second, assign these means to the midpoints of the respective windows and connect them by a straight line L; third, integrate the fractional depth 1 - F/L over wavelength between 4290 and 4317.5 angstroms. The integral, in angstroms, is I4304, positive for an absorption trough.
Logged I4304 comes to 4.55 angstroms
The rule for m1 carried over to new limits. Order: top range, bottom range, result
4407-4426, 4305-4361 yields 1.21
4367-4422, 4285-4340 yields 1.18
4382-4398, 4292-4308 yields 1.34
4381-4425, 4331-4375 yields 1.08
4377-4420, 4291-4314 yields 1.42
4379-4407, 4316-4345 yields 1.06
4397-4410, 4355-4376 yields 1.06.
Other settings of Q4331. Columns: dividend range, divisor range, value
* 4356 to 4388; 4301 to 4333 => 1.08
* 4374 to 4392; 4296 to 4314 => 1.36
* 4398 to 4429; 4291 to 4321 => 1.31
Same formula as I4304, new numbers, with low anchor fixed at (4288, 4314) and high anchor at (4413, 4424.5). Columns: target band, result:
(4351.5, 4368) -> -1.25 angstroms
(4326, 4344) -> -1.52 angstroms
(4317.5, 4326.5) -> -1.74 angstroms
